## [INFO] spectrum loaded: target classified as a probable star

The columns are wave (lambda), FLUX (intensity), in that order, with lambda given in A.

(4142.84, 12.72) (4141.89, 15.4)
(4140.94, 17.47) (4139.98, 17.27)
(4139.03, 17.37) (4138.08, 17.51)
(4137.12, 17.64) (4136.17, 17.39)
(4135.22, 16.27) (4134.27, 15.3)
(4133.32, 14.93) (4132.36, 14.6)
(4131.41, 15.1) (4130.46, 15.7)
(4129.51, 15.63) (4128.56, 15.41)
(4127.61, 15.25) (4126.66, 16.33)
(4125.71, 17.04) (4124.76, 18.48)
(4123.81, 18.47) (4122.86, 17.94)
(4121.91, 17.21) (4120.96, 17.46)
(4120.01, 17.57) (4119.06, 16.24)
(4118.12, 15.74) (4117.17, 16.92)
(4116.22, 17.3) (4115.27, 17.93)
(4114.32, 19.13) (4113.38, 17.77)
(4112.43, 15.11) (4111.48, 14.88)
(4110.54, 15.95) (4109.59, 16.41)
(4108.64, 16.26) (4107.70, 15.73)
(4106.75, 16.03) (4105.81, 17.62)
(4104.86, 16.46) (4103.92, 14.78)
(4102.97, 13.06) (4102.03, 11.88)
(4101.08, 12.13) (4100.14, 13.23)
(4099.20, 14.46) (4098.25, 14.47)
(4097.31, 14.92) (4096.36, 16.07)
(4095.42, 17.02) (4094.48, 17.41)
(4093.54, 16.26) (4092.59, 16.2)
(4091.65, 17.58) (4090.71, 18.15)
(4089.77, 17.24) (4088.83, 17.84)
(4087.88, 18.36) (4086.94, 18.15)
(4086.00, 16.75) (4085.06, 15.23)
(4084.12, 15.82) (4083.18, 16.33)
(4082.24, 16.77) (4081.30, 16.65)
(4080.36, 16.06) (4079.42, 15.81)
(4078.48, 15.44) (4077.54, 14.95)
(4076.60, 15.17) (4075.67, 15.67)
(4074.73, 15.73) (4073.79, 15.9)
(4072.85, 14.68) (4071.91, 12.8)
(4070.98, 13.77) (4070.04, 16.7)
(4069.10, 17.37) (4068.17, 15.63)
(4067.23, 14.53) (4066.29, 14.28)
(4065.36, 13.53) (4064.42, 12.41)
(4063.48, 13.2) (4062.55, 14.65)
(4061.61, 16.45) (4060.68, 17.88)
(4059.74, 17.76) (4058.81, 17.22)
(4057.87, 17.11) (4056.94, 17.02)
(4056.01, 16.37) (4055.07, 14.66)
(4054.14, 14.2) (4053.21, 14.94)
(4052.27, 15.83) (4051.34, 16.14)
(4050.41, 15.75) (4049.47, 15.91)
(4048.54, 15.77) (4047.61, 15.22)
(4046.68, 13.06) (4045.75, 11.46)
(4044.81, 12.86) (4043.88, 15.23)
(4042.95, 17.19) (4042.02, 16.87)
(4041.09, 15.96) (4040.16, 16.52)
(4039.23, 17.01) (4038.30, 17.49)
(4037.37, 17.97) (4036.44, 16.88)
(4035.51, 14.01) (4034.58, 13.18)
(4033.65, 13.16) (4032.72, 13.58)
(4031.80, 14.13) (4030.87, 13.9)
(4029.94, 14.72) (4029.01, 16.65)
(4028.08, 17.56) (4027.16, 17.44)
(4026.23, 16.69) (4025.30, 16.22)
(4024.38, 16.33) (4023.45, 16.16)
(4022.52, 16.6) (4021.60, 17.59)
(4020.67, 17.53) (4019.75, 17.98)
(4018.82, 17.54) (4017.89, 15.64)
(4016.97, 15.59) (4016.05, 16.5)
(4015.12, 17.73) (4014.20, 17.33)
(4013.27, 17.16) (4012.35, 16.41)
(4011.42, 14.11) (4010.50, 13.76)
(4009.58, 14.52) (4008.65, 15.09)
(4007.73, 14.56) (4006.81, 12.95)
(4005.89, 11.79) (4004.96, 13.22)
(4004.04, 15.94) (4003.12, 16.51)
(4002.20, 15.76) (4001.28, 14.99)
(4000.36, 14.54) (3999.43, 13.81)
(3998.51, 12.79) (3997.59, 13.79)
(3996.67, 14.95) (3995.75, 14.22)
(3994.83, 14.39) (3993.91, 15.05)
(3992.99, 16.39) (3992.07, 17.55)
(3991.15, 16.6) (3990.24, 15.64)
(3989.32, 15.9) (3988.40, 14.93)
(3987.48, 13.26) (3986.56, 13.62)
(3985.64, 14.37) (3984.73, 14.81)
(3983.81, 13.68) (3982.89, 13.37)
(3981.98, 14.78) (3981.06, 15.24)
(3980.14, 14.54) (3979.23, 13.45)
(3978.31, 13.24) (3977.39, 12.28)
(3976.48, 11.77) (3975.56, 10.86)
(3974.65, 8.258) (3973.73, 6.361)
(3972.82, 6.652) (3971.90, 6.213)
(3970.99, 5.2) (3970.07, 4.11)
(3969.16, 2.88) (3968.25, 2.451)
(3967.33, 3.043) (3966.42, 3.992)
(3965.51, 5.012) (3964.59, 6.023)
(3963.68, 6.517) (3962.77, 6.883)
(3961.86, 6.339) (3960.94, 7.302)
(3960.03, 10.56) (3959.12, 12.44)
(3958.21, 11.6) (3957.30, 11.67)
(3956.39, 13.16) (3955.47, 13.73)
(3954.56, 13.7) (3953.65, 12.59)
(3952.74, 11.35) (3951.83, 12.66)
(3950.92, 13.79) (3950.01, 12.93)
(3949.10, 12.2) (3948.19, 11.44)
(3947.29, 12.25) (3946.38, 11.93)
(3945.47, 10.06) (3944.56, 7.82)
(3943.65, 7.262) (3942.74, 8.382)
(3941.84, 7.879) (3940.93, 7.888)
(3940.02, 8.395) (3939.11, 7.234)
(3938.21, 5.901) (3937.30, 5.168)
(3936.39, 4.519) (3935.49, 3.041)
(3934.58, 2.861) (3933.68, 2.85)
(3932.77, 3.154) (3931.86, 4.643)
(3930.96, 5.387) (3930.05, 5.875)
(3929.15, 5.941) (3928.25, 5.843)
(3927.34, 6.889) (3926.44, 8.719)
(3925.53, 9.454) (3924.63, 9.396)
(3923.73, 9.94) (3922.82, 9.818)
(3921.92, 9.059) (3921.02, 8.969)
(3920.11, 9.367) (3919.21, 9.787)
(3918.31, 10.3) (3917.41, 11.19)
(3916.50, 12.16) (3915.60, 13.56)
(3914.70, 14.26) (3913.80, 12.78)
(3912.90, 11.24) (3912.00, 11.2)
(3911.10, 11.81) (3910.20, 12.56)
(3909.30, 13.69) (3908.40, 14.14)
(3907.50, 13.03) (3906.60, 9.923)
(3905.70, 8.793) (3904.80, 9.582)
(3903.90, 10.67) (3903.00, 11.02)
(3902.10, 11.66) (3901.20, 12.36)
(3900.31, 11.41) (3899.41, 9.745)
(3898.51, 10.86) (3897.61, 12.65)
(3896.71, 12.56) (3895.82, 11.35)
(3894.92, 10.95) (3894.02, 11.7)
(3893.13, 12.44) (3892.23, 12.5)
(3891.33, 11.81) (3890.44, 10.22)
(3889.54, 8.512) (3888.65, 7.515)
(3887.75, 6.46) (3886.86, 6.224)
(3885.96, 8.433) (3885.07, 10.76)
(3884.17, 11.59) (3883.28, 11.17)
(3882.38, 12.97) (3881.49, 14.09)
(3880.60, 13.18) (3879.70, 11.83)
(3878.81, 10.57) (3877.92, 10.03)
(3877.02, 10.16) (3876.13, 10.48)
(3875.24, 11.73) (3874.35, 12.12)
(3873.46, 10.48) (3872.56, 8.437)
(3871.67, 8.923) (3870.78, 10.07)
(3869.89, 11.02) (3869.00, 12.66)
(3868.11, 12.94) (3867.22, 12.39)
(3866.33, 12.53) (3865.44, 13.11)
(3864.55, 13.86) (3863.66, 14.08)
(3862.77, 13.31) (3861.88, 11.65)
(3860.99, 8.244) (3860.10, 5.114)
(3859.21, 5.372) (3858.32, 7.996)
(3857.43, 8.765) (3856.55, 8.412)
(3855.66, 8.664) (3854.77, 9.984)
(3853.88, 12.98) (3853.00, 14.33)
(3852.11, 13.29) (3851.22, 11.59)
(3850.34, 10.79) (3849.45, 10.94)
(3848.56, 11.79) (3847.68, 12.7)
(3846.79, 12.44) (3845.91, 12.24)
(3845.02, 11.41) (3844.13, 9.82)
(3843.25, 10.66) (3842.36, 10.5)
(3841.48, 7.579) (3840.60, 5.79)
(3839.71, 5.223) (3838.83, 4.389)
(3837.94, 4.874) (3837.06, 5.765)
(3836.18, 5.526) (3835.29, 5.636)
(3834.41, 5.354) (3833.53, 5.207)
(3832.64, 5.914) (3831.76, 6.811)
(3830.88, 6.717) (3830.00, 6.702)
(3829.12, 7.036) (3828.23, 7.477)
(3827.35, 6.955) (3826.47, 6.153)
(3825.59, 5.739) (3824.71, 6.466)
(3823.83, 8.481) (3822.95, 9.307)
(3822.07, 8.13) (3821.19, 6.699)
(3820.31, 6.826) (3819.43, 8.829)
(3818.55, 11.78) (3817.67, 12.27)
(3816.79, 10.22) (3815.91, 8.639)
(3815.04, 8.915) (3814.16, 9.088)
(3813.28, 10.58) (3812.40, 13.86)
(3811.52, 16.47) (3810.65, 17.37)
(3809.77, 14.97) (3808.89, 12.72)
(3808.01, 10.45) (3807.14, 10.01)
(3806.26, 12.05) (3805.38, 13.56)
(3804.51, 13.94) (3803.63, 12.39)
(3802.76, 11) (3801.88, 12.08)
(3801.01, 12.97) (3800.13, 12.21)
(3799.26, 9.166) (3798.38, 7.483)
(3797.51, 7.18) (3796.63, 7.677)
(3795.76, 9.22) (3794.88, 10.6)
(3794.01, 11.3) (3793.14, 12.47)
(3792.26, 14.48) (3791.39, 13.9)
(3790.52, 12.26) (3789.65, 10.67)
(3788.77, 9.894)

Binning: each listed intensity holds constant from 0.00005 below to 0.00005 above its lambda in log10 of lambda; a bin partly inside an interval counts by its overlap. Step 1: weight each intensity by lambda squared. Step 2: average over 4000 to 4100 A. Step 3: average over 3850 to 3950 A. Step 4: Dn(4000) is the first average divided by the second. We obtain 1.69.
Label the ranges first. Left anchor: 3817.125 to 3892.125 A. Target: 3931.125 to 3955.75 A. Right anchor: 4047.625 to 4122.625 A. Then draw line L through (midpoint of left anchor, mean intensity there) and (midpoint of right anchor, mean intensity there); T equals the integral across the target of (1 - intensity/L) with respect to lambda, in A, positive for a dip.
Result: 6.9 A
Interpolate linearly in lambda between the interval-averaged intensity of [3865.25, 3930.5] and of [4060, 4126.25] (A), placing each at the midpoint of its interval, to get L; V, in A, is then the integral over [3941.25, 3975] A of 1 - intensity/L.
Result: 9.5 A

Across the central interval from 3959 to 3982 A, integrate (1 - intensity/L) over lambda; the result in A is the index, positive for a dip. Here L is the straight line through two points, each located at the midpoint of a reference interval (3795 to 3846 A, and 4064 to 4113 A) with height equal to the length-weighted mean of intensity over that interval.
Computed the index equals 8.4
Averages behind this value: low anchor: 9.16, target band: 8.14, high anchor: 15.6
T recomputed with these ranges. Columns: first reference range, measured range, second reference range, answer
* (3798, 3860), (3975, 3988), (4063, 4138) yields -0.3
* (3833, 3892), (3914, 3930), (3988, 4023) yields 3.4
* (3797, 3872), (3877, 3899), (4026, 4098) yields 0.8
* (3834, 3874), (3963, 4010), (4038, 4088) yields 5.6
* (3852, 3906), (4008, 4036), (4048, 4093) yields -2.4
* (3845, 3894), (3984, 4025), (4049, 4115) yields -4.0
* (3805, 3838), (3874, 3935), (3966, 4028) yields 5.2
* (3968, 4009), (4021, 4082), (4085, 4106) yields -4.0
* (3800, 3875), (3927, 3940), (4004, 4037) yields 7.9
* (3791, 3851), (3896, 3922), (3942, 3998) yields -2.3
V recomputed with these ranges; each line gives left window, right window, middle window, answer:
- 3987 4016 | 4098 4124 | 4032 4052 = 0.1 A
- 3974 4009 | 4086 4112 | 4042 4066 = -0.2 A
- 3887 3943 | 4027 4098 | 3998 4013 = -1.3 A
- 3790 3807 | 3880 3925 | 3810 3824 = 0.9 A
